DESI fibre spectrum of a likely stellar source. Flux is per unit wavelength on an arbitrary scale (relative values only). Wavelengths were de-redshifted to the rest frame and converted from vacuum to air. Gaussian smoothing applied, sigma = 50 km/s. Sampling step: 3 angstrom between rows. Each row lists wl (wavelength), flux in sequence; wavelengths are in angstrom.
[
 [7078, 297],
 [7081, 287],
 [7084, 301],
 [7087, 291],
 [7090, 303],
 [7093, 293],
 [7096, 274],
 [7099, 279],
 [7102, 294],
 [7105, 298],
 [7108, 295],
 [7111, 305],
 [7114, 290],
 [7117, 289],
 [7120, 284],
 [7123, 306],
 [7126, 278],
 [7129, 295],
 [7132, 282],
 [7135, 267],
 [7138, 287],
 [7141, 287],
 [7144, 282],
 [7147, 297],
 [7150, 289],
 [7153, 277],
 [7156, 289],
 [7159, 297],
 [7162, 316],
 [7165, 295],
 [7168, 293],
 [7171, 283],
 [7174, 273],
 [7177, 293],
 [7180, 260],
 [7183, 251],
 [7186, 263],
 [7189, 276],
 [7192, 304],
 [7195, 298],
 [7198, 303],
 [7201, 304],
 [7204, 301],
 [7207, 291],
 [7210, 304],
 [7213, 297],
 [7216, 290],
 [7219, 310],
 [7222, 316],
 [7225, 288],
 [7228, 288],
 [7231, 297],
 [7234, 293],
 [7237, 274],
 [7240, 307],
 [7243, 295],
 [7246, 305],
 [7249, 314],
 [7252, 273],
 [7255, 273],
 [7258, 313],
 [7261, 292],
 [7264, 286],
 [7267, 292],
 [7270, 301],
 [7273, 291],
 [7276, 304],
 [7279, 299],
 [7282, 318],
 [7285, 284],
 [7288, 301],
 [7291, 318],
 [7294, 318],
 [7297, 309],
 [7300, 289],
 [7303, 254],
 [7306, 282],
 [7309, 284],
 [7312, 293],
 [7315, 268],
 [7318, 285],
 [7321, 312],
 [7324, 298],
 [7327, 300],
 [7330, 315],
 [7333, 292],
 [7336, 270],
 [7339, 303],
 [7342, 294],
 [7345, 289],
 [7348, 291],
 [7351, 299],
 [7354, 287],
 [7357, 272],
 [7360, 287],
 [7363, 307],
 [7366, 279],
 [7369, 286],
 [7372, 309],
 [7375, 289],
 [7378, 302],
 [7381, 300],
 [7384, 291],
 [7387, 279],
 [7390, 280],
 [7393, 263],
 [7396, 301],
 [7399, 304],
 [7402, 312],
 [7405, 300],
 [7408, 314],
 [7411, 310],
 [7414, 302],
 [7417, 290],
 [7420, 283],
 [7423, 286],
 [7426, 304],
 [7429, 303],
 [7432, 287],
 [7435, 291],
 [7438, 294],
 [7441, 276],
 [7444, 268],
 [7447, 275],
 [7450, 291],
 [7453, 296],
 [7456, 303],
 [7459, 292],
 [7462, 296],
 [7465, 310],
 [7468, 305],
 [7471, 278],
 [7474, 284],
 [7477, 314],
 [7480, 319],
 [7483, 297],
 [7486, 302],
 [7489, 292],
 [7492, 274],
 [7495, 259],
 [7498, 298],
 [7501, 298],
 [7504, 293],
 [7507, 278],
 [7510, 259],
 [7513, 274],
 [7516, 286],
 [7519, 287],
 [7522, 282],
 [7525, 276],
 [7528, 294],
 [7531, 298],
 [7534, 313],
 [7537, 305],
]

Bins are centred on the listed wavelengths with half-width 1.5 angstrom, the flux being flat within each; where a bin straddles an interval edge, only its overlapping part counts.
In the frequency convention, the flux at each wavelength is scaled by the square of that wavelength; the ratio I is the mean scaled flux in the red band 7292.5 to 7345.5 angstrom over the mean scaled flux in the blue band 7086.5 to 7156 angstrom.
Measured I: 1.1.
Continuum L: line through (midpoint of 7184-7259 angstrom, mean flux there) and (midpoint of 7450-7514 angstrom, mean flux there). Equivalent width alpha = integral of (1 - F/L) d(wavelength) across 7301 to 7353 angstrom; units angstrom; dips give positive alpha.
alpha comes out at 0.6 angstrom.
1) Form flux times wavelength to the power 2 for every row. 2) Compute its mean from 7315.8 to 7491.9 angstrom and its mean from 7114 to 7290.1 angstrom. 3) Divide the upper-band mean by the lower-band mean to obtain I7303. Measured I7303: 1.06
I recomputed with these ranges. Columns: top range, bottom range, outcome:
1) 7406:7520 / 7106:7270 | 1.08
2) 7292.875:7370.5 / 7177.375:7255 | 1.03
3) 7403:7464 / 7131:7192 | 1.12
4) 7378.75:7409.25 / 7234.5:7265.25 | 1.04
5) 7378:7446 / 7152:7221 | 1.07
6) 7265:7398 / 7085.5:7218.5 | 1.06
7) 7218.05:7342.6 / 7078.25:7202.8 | 1.06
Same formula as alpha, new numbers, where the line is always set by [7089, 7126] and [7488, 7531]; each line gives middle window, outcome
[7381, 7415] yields -1.3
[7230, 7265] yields -0.6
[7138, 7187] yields 1.0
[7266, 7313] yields -1.4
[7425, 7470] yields -1.3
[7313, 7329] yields -0.4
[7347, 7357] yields -0.1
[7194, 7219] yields -0.8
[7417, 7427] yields -0.2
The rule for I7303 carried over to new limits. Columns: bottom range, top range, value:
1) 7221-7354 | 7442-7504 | 1.04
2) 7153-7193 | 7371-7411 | 1.11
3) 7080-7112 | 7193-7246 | 1.05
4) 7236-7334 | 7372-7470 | 1.03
